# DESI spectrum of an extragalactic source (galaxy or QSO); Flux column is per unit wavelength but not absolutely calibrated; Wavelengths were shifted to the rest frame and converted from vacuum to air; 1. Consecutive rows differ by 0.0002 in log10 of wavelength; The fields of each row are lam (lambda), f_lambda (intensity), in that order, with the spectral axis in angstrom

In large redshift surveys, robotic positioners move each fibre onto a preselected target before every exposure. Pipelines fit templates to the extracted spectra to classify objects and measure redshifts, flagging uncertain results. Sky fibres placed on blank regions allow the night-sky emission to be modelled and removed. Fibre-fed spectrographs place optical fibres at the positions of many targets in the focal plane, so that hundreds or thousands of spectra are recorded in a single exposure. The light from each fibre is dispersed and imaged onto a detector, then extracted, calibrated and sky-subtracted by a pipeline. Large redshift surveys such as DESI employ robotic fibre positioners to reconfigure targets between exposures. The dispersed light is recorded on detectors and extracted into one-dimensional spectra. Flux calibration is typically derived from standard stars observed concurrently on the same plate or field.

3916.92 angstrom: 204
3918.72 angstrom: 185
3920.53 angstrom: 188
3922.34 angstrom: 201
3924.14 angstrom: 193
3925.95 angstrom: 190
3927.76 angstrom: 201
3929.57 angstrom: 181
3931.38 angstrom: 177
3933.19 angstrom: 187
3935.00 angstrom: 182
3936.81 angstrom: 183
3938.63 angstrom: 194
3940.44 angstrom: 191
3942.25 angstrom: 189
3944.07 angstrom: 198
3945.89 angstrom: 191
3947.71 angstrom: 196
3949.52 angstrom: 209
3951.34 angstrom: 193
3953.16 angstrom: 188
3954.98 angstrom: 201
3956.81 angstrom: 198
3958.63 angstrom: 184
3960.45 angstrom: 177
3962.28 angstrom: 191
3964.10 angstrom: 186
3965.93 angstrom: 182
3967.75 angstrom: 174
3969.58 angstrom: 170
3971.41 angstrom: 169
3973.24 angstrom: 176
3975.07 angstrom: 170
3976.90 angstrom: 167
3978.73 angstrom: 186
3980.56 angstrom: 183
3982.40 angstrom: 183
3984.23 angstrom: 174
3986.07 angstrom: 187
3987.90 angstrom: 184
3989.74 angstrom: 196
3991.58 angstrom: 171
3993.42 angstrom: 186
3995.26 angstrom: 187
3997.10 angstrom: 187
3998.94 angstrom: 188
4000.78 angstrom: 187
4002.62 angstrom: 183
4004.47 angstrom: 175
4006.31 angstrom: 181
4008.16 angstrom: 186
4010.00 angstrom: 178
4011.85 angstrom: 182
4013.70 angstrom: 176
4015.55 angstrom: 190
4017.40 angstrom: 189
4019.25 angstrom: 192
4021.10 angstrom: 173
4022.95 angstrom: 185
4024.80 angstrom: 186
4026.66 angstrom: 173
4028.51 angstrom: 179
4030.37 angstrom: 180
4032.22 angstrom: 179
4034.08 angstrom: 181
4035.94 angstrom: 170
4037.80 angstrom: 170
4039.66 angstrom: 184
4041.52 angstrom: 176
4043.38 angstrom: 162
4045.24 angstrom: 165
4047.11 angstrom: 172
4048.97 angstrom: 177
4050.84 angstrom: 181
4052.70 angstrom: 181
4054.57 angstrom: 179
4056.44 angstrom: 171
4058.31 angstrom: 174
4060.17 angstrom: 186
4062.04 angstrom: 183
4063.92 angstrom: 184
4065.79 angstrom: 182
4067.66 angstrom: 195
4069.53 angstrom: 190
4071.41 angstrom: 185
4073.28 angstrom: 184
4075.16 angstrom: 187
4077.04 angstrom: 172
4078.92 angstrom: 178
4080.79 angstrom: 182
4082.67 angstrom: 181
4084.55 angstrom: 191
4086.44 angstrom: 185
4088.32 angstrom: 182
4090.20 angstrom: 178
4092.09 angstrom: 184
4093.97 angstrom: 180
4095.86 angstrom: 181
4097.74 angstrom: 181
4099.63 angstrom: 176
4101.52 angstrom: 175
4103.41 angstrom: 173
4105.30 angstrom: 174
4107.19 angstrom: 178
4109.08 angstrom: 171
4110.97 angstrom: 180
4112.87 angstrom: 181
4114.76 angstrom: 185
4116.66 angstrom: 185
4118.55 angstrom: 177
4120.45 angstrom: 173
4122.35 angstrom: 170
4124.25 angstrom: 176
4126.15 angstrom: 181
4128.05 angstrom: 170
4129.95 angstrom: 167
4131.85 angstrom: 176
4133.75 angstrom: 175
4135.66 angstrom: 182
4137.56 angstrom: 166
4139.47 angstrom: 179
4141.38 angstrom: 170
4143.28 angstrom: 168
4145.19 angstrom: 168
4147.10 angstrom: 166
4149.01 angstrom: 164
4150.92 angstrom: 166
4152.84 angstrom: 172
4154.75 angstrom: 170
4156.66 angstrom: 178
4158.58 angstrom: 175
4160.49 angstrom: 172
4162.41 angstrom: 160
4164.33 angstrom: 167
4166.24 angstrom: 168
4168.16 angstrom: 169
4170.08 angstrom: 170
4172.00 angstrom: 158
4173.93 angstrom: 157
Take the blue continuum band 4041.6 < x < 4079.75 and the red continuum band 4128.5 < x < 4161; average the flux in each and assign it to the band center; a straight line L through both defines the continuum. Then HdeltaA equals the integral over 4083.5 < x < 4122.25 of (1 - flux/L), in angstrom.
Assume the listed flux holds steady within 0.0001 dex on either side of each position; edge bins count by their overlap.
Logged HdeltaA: -0.87 angstrom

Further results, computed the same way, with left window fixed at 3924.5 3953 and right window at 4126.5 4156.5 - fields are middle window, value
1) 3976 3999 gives 0.39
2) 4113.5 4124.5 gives -0.29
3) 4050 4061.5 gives 0.04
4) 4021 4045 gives 0.67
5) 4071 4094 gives -0.71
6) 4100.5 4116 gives -0.27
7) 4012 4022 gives -0.04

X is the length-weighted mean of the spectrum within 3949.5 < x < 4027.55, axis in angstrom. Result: 183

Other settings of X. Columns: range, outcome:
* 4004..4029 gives 182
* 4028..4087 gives 180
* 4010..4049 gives 178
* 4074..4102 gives 181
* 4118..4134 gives 174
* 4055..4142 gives 179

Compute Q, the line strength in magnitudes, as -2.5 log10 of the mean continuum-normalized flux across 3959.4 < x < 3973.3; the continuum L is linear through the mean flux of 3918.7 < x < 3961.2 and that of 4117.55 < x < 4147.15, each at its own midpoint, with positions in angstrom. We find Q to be 0.06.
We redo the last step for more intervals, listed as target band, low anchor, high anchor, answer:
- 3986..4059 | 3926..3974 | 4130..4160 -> 0.01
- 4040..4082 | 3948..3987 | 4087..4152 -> -0.01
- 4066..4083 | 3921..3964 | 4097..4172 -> -0.03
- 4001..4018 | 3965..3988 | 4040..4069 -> -0.03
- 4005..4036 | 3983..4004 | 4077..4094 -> 0.01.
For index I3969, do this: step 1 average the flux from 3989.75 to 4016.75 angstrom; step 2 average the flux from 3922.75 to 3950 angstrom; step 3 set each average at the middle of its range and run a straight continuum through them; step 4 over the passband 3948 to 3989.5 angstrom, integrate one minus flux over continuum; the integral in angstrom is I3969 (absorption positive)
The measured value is 0.76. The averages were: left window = 191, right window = 183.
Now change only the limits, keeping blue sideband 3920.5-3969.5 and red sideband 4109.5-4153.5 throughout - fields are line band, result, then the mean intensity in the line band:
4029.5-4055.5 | 0.8 angstrom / 175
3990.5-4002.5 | 0.0 angstrom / 184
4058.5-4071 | -0.5 angstrom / 186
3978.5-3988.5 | 0.2 angstrom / 183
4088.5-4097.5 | -0.2 angstrom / 181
